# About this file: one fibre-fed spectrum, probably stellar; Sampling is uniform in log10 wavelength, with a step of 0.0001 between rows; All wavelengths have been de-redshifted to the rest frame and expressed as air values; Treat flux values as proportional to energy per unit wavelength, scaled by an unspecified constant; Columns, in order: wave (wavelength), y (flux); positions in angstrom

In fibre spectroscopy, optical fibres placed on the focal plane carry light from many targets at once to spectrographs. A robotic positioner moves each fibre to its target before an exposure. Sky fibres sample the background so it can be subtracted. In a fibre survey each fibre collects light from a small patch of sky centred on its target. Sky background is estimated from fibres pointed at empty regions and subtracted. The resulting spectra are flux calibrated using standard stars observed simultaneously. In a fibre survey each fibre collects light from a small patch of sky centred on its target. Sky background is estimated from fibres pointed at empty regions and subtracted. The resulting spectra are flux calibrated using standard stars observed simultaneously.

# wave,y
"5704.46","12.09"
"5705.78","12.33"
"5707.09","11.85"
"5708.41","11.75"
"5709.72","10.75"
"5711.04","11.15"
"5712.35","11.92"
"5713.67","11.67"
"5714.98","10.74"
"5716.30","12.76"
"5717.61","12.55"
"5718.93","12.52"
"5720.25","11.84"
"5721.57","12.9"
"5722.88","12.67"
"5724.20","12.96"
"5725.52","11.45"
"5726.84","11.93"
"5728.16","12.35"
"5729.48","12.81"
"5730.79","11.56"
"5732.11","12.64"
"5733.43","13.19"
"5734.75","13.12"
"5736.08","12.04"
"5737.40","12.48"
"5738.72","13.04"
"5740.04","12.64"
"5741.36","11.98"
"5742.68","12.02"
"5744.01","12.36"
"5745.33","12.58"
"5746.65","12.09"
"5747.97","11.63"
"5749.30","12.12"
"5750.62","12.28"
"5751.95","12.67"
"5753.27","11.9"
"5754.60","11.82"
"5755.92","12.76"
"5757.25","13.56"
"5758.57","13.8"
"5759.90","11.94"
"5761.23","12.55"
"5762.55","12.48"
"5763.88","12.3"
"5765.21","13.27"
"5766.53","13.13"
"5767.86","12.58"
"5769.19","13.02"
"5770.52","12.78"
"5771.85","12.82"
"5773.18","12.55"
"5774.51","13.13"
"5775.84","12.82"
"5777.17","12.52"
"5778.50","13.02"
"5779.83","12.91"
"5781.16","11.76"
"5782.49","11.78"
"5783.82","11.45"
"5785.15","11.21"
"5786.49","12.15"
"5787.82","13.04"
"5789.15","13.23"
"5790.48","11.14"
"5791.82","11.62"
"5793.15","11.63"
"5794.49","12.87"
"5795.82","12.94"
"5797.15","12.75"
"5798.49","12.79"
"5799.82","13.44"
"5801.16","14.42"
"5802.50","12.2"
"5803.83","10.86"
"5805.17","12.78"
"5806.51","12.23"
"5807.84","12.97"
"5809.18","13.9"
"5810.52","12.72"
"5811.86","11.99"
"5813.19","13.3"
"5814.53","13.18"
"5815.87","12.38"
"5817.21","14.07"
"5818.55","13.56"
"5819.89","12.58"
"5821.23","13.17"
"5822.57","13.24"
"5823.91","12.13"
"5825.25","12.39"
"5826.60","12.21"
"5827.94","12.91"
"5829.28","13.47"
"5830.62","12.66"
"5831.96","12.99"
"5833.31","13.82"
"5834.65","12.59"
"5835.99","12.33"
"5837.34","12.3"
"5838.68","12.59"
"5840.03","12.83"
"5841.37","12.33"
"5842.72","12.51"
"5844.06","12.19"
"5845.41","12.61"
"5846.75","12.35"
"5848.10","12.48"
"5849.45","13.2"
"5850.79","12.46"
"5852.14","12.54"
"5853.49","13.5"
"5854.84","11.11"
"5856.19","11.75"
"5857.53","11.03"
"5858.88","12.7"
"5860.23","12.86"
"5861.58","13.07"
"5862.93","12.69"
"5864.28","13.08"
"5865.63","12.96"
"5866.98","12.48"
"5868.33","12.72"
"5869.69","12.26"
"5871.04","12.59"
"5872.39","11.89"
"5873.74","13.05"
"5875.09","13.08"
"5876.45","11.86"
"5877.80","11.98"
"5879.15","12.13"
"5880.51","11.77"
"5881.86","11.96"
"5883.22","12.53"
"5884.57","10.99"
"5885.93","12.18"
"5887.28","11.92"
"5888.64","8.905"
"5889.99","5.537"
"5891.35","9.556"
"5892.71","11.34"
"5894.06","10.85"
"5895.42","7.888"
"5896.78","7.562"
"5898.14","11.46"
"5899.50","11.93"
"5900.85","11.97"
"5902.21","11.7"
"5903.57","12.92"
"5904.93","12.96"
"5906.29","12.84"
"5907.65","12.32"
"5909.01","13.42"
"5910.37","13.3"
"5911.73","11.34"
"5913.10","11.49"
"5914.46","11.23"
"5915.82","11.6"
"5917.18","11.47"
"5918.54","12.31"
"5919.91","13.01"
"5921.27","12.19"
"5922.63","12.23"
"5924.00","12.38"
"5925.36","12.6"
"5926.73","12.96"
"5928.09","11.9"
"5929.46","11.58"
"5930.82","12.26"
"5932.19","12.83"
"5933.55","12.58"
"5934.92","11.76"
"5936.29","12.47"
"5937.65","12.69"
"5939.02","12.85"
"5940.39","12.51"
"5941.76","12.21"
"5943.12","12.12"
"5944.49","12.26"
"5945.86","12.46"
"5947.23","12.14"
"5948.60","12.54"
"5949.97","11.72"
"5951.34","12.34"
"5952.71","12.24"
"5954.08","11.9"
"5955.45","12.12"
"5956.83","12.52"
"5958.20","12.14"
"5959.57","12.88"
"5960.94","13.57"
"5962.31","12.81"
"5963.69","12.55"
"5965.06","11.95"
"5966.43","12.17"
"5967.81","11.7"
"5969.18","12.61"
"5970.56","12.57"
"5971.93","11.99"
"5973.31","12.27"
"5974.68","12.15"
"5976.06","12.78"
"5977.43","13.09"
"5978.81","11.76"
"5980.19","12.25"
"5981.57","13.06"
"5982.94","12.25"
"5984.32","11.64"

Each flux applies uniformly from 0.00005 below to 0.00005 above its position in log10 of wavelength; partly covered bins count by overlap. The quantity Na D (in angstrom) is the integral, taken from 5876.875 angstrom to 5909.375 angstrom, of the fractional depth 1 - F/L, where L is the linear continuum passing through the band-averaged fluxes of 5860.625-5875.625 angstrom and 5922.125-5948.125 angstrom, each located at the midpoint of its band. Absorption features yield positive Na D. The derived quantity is 3.63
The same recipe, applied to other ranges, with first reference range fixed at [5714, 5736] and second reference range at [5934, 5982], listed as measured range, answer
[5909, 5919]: 0.4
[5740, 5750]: 0.2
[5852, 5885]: 0.0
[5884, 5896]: 2.4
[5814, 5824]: -0.6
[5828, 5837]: -0.4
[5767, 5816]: -0.8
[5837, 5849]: -0.1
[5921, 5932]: 0.1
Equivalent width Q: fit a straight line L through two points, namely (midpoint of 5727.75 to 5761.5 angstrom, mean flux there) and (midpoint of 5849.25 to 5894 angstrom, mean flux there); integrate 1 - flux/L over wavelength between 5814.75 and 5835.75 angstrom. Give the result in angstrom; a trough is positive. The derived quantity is -1.4 angstrom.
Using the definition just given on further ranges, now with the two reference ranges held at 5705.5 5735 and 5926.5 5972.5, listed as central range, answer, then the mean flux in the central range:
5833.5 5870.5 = -0.8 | 12.5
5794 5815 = -1.1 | 12.8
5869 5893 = 1.7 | 11.4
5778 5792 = 0.1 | 12.1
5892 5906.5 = 1.3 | 11.2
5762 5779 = -0.9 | 12.8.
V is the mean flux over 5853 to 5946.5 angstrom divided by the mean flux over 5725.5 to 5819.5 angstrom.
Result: 0.95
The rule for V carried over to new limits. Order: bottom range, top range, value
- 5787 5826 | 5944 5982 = 0.97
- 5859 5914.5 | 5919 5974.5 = 1.05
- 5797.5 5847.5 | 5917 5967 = 0.97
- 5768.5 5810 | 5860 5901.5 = 0.92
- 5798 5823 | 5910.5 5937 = 0.94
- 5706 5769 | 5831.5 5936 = 0.98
